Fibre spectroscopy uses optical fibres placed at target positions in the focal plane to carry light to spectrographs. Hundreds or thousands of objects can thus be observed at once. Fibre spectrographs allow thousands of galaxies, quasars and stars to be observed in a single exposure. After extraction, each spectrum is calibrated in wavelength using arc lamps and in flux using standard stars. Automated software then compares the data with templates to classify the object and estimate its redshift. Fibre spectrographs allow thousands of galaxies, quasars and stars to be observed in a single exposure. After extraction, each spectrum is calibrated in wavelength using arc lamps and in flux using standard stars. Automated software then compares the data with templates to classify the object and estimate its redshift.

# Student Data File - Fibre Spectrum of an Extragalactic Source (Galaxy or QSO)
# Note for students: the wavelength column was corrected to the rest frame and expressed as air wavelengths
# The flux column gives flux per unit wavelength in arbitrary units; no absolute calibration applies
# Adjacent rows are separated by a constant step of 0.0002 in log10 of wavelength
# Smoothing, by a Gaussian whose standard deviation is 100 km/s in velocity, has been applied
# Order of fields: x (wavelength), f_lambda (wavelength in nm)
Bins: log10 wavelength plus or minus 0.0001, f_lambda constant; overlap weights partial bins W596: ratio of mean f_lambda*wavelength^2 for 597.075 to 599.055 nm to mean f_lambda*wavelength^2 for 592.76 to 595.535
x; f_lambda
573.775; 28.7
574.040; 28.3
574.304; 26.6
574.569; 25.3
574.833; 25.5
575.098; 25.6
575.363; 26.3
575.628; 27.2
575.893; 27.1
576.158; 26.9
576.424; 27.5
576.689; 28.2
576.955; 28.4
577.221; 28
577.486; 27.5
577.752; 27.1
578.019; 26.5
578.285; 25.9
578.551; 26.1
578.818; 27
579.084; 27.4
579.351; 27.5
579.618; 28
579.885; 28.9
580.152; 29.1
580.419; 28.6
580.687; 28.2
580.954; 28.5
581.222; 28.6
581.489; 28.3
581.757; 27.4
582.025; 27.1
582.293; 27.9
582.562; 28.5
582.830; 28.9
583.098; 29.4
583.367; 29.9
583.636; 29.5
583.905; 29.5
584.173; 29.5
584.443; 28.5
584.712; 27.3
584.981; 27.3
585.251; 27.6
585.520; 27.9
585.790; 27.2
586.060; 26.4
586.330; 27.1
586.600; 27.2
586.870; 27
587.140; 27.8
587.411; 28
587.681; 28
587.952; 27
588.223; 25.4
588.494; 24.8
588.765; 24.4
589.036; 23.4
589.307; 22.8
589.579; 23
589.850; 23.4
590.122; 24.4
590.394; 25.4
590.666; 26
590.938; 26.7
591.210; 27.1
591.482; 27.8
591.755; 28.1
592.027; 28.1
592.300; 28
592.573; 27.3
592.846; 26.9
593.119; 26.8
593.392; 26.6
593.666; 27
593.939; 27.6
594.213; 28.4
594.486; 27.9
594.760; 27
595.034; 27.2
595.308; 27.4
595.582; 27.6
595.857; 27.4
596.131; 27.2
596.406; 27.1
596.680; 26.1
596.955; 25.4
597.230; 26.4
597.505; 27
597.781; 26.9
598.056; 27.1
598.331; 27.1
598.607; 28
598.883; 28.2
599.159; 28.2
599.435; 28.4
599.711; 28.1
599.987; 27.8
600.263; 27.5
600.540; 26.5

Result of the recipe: 1.01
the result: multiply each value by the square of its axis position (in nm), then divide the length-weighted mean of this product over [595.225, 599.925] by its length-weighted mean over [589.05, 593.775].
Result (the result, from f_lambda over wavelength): 1.1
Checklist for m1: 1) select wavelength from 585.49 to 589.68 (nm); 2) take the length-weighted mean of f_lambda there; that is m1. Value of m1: 26.1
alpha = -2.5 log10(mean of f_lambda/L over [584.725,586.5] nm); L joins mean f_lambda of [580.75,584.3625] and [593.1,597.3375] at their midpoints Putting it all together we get 0.04 mag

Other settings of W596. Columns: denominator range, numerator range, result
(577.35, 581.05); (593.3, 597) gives 1.04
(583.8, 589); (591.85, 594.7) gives 1.03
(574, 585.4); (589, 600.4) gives 1.02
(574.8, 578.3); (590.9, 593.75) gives 1.07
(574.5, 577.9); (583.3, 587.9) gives 1.07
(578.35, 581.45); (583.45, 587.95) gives 1.02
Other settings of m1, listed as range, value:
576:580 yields 27.4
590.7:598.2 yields 27.2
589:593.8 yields 26.1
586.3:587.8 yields 27.6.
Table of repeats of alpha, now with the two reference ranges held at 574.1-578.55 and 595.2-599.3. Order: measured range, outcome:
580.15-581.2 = -0.06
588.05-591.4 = 0.09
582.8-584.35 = -0.10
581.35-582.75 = -0.04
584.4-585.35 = -0.02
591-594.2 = -0.01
